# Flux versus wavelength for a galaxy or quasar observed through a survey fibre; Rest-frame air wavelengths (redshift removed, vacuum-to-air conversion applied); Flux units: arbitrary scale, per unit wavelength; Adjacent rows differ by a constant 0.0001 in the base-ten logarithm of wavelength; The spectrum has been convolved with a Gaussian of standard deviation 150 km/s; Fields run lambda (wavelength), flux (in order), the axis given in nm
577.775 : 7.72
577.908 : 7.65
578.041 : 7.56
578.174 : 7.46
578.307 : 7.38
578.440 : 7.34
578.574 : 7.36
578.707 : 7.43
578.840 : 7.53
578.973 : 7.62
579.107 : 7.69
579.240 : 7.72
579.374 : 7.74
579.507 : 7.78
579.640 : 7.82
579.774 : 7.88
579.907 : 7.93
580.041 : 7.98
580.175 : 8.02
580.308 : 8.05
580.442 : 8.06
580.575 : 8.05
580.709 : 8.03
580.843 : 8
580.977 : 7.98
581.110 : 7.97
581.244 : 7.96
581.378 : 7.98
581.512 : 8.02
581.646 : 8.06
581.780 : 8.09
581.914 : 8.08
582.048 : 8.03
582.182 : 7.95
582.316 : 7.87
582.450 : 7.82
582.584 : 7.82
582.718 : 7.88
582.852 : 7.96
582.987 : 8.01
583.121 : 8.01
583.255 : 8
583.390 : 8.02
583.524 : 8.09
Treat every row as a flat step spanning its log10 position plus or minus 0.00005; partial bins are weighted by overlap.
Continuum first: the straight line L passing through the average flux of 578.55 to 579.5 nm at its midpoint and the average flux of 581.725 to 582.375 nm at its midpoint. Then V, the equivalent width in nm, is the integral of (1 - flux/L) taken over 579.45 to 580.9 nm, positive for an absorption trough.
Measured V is -0.038 nm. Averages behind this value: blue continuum 7.61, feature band 7.96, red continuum 8.01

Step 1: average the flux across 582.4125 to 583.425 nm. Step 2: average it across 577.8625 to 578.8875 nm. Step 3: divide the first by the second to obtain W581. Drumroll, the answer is 1.1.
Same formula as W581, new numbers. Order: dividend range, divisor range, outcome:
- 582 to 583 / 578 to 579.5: 1.05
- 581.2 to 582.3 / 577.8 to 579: 1.07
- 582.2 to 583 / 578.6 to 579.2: 1.04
